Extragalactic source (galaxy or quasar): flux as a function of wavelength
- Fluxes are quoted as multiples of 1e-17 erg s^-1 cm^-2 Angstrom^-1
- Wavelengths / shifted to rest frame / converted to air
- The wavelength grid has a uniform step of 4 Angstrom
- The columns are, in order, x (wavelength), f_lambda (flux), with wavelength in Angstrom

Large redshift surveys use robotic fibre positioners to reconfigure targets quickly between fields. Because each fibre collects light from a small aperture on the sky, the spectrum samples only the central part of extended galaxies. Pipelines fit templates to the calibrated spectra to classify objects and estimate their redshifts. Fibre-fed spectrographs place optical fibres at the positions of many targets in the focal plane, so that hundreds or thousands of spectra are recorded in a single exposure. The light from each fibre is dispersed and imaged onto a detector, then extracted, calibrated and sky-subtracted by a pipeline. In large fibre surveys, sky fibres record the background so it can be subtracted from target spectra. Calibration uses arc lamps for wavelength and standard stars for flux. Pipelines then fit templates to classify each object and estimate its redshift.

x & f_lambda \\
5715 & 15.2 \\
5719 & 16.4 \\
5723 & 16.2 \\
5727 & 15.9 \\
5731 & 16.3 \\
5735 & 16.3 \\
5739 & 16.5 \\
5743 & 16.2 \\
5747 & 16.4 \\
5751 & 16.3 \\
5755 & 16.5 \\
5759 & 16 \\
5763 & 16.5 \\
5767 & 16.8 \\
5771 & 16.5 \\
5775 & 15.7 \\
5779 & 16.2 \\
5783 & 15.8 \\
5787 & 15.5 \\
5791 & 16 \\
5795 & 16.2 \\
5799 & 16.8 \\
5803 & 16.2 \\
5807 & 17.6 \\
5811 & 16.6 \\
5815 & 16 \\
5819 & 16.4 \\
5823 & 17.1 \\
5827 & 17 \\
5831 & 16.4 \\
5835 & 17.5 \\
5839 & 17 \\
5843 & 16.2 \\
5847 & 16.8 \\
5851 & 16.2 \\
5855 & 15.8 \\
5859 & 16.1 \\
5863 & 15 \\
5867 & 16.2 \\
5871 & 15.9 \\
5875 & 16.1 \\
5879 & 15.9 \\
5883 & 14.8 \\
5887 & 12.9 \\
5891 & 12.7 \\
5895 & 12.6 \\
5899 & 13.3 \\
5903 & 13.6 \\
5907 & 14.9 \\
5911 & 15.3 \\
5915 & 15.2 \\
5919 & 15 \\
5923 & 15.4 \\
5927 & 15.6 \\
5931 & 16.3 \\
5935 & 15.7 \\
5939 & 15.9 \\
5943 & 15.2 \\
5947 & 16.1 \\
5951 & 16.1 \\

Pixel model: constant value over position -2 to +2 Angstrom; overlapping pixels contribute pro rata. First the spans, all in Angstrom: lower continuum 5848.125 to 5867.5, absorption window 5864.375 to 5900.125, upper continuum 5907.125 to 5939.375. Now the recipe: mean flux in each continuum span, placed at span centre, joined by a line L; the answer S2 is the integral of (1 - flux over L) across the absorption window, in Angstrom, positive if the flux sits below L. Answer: 2.8 Angstrom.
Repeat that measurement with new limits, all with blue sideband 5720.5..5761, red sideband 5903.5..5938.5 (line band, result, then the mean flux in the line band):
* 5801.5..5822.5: -0.9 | 16.6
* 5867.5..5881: -0.3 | 16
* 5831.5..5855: -1.3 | 16.6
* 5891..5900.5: 1.6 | 12.9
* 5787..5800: -0.1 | 16.2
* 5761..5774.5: -0.3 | 16.5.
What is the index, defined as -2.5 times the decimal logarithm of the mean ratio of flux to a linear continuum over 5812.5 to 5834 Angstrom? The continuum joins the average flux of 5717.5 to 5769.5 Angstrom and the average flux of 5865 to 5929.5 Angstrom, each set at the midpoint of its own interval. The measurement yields -0.08 mag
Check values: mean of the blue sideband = 16.3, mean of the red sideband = 14.7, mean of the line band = 16.6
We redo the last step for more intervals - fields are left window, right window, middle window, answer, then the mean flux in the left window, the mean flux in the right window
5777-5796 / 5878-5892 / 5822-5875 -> -0.11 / 15.9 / 14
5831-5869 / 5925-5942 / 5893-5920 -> 0.13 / 16.3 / 15.8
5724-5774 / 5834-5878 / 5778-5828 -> -0.01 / 16.3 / 16.2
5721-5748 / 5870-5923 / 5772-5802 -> -0.03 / 16.3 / 14.5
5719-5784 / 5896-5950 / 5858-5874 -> -0.02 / 16.3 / 15.2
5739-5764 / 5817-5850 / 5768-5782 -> 0.02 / 16.3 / 16.8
